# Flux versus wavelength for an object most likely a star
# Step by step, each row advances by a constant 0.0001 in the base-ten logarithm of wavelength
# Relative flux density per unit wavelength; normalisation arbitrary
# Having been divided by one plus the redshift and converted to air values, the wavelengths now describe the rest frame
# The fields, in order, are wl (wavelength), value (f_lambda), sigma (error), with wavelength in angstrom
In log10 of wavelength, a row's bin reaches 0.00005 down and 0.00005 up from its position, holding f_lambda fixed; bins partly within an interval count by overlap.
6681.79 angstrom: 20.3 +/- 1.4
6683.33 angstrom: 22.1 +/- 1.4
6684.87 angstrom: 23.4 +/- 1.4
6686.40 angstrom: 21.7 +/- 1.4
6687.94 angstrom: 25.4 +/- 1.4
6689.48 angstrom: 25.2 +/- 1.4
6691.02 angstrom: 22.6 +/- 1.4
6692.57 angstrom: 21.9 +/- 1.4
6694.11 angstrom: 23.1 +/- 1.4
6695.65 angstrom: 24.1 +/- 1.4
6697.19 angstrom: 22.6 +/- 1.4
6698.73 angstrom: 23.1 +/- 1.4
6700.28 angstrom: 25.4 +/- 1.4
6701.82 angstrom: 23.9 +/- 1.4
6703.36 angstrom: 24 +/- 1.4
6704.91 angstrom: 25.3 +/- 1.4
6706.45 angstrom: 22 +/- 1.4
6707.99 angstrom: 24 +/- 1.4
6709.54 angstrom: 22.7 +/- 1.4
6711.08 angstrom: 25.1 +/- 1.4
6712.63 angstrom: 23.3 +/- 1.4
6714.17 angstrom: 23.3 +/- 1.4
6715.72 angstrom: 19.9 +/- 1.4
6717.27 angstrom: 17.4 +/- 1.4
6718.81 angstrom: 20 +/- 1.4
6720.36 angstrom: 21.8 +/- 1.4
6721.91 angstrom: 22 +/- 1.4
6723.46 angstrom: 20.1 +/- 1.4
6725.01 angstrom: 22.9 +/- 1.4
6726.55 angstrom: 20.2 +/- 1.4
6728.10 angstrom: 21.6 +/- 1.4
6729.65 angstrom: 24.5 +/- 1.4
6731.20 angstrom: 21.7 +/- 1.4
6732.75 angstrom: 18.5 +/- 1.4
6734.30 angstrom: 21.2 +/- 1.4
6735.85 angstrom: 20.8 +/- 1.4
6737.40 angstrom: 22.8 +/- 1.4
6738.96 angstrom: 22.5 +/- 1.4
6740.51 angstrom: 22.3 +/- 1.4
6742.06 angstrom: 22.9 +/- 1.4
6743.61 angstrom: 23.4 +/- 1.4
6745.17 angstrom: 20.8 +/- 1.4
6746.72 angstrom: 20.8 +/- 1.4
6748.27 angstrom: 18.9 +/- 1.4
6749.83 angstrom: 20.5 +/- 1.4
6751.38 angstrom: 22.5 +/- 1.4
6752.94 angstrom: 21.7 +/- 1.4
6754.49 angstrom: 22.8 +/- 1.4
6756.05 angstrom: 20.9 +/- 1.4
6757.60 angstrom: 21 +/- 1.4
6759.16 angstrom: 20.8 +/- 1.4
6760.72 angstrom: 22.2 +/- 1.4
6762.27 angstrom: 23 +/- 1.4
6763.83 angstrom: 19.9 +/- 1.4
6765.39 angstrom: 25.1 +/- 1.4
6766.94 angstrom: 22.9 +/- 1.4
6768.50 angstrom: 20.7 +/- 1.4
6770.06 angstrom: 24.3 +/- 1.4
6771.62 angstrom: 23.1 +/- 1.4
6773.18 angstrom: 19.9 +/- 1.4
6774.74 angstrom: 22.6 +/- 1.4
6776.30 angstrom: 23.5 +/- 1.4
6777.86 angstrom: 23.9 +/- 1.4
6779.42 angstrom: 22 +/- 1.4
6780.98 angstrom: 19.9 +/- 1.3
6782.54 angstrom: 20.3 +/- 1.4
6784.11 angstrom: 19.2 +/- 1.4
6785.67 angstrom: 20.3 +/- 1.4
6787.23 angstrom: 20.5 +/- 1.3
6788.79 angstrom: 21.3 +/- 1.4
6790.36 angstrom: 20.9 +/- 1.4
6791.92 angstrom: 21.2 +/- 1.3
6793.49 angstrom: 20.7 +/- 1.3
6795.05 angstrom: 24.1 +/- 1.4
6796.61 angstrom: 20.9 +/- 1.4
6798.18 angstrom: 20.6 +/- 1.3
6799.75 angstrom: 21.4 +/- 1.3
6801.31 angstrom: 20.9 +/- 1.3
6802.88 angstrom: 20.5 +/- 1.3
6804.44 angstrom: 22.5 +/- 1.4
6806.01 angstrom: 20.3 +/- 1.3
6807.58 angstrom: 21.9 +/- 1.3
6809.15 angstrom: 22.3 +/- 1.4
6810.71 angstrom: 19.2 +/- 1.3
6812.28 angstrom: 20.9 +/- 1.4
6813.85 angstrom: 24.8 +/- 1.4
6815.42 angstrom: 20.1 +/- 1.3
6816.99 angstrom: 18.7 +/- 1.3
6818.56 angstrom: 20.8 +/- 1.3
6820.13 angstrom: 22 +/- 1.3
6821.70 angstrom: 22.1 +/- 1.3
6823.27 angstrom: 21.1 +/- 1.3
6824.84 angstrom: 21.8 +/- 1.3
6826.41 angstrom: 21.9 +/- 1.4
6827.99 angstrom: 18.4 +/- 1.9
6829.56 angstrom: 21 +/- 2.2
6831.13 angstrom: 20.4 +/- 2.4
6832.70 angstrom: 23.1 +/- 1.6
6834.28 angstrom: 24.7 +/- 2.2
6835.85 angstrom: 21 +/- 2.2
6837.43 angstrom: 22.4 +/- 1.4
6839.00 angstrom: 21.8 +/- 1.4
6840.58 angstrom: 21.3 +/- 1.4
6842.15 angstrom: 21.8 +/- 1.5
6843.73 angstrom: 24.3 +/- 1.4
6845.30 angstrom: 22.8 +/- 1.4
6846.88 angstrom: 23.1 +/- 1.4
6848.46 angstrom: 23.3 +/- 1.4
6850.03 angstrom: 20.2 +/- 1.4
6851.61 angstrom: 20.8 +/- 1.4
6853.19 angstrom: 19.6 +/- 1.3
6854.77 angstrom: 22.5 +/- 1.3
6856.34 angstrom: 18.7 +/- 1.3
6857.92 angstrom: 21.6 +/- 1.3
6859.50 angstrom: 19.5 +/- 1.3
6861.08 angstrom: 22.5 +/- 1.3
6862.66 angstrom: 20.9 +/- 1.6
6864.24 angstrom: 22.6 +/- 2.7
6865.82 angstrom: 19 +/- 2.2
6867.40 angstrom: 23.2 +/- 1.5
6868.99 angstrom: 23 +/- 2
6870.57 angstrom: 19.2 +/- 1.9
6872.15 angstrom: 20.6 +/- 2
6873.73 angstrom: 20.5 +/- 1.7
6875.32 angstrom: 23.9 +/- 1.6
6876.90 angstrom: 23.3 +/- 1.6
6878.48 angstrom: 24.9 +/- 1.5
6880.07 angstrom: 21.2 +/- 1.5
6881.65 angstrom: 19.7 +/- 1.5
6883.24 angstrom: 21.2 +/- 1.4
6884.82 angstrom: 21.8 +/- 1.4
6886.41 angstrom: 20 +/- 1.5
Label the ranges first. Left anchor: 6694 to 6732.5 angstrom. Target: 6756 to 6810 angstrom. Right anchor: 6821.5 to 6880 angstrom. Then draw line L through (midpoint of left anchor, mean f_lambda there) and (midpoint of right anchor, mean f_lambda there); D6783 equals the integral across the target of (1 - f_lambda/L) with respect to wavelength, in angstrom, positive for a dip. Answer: 1.2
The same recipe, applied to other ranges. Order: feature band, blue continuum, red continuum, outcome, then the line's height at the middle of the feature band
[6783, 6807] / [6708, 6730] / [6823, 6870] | 0.7 angstrom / 21.7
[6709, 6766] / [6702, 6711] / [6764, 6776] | 3.7 angstrom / 23.2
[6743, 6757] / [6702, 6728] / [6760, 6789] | 0.4 angstrom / 22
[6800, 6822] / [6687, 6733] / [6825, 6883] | 0.7 angstrom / 21.9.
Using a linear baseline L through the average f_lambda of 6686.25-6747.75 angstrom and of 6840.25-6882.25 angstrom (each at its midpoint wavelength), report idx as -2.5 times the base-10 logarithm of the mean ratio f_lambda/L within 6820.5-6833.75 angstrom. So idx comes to 0.03 mag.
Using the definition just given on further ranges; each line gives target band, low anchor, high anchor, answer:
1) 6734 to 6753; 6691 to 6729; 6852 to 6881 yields 0.032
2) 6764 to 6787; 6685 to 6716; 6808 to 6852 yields 0.027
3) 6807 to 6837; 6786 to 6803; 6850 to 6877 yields -0.011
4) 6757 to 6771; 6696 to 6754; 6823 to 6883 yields -0.014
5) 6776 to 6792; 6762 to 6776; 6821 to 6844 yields 0.057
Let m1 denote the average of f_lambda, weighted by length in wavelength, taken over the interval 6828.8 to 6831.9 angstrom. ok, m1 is 20.7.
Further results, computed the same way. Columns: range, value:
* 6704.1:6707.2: 23.6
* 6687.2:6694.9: 23.6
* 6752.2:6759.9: 21.4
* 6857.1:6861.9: 21.2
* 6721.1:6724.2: 21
